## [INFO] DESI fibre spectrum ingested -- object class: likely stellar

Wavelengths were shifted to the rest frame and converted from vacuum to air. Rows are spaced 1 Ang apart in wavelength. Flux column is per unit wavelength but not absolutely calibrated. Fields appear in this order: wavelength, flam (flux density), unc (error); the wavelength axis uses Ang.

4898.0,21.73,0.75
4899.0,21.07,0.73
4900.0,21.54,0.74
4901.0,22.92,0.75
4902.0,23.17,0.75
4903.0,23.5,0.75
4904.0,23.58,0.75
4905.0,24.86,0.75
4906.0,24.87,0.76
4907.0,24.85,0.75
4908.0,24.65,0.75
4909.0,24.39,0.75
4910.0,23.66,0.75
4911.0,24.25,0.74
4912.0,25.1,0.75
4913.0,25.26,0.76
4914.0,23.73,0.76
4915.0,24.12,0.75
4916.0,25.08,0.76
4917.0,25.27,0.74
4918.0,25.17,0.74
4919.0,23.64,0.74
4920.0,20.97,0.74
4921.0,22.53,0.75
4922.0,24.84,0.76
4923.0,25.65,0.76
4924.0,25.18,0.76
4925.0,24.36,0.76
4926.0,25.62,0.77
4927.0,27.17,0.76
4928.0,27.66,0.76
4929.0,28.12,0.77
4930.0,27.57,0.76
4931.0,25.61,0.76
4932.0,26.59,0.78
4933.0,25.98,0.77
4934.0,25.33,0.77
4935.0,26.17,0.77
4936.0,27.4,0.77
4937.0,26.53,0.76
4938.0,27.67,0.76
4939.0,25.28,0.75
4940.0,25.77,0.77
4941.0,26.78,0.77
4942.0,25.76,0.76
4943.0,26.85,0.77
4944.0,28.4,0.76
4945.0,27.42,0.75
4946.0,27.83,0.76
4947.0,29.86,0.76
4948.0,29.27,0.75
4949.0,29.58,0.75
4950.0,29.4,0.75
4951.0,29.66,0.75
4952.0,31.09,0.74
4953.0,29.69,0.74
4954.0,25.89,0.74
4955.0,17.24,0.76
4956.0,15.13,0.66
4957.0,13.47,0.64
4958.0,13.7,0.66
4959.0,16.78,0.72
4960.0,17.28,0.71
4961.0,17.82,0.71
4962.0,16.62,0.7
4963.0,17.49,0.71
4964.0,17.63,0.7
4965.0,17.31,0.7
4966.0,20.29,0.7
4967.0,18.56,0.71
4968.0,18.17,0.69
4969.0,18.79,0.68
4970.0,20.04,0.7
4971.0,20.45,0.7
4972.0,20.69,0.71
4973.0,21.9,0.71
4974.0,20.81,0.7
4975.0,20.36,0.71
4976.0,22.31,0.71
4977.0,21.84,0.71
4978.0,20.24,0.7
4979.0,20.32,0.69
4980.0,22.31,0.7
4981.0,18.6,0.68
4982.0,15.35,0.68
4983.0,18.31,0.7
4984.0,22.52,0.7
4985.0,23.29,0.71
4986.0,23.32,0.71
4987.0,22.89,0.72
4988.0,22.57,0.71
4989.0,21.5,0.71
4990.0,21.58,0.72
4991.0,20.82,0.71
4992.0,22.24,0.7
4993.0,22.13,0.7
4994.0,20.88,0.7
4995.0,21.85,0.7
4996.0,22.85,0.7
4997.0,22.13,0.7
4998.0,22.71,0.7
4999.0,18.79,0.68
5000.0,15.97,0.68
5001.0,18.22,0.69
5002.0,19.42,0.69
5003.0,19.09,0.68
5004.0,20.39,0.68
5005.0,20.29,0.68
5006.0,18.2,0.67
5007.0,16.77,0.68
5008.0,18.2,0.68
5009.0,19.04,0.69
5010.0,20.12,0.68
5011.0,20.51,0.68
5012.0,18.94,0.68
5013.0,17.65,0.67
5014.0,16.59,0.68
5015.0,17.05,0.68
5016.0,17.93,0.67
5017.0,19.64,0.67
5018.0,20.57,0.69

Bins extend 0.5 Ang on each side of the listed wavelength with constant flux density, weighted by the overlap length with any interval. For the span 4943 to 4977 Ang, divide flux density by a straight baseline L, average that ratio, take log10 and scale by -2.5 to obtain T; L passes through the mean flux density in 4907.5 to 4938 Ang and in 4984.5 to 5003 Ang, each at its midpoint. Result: 0.06 mag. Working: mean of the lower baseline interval 25.3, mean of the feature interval 21.9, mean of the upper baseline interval 21.2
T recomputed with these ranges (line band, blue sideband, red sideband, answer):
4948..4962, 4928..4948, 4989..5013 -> 0.142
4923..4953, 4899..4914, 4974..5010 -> -0.201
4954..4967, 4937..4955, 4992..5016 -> 0.435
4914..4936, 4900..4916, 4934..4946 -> 0.006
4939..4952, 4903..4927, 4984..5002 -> -0.204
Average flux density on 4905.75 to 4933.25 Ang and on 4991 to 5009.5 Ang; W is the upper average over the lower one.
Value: 0.8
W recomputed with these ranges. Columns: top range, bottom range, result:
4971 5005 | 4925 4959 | 0.81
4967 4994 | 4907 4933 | 0.83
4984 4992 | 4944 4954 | 0.77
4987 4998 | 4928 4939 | 0.82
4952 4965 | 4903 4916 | 0.76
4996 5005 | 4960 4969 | 1.10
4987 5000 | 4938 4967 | 0.93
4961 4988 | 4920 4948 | 0.76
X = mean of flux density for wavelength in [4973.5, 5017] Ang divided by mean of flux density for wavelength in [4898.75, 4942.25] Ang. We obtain 0.81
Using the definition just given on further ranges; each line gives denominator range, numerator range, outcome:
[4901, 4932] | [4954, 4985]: 0.76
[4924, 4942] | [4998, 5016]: 0.71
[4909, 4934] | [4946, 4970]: 0.85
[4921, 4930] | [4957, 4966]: 0.65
